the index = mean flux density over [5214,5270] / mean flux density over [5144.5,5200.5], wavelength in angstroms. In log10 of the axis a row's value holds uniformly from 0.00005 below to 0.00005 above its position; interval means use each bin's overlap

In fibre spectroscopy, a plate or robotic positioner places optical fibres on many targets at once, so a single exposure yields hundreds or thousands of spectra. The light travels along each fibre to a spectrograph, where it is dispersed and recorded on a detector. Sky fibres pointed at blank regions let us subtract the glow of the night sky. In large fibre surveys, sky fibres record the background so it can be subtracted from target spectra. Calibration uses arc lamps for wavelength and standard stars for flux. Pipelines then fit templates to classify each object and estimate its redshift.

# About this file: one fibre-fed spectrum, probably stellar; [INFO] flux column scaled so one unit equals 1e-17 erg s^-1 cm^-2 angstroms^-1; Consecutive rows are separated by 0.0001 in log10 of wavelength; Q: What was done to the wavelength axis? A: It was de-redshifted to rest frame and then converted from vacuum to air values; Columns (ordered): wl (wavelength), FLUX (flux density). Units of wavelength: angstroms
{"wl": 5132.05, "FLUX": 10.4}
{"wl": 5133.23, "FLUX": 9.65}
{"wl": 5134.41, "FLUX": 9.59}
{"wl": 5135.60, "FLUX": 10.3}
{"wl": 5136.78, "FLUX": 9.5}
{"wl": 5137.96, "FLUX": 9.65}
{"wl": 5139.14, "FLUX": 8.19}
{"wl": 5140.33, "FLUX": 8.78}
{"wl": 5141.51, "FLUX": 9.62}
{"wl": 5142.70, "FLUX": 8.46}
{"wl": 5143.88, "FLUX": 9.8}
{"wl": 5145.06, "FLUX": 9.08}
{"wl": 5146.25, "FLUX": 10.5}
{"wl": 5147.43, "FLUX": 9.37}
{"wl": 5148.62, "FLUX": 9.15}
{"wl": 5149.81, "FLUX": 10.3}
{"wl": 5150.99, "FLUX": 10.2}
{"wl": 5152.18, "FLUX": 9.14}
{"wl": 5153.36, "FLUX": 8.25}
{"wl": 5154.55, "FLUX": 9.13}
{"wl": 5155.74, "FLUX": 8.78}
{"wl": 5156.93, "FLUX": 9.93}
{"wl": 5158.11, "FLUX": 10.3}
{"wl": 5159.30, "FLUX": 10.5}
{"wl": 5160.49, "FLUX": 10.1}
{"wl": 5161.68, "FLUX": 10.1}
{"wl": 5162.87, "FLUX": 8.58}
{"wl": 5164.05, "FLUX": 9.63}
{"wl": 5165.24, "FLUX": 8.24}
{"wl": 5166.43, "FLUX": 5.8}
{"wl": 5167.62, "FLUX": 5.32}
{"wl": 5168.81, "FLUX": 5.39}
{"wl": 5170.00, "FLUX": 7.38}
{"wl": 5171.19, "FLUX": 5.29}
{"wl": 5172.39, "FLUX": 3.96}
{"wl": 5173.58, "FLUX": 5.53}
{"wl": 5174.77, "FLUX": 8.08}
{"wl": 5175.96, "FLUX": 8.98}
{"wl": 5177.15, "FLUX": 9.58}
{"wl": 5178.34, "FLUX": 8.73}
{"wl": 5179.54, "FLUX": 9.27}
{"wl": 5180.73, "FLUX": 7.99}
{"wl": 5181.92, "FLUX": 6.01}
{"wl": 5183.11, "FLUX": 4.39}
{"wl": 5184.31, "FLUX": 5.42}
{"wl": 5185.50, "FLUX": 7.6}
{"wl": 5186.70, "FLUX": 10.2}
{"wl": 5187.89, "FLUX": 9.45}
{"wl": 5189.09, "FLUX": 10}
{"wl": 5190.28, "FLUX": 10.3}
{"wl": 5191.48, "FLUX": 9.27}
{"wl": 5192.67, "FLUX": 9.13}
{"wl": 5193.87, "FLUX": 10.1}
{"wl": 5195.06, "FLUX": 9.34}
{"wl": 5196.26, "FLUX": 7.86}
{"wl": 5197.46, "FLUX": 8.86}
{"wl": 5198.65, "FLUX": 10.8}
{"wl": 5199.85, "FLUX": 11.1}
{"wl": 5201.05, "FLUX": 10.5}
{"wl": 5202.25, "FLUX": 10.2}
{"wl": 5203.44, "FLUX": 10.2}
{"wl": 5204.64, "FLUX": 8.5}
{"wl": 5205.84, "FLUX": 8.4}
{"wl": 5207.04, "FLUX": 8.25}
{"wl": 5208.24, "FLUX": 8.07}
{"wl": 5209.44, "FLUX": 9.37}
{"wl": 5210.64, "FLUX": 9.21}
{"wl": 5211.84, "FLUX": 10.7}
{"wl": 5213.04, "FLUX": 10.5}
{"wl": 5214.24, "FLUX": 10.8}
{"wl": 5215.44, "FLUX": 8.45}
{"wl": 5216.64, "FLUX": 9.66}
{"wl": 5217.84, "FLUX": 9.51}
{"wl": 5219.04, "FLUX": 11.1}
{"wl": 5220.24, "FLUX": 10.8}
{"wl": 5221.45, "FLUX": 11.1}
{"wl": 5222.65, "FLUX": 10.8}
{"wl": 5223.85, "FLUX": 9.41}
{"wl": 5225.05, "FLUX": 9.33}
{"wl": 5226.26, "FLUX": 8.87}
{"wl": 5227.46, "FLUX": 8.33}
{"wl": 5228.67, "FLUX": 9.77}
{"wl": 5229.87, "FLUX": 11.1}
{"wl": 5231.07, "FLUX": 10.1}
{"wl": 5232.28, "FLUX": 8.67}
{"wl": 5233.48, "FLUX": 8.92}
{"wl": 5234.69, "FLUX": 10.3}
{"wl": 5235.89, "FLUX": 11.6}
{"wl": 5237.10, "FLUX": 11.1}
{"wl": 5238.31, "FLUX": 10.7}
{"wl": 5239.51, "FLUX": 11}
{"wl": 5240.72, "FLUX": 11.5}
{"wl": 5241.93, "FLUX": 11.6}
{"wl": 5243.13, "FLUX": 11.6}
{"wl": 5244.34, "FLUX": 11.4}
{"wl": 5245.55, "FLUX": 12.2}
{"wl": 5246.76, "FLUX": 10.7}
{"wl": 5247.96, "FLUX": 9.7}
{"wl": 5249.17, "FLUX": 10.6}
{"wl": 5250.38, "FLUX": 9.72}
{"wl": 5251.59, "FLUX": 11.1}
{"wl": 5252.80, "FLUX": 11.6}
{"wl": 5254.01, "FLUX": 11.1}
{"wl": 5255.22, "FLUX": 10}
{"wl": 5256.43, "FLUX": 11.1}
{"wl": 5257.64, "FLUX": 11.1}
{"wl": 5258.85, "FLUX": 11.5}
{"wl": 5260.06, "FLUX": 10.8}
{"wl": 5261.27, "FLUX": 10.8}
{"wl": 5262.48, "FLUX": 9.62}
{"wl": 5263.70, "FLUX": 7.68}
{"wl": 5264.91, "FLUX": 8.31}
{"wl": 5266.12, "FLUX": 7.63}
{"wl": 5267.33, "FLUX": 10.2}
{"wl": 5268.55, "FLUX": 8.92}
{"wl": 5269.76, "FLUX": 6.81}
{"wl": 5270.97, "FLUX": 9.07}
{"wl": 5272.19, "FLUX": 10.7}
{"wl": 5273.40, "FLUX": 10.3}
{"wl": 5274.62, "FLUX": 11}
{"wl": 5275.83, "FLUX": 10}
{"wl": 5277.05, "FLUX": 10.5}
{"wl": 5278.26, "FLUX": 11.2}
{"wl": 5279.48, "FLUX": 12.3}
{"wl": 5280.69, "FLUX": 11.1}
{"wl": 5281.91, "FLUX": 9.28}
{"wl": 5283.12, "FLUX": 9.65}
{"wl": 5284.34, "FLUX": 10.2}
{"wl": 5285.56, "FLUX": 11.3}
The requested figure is 1.19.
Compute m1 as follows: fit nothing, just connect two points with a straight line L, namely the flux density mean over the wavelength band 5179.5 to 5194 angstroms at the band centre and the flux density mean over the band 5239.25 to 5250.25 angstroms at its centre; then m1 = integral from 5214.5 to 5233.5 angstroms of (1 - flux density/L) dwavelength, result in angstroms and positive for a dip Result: 0.6 angstroms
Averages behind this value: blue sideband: 8.31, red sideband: 11.1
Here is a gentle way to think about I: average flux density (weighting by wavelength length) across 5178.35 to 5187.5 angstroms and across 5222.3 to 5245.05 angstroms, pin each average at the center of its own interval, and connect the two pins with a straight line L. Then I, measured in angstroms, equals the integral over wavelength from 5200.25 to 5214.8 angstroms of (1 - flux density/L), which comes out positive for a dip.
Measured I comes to -1.2 angstroms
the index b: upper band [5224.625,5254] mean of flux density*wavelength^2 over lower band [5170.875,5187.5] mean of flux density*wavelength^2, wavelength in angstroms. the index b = 1.48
